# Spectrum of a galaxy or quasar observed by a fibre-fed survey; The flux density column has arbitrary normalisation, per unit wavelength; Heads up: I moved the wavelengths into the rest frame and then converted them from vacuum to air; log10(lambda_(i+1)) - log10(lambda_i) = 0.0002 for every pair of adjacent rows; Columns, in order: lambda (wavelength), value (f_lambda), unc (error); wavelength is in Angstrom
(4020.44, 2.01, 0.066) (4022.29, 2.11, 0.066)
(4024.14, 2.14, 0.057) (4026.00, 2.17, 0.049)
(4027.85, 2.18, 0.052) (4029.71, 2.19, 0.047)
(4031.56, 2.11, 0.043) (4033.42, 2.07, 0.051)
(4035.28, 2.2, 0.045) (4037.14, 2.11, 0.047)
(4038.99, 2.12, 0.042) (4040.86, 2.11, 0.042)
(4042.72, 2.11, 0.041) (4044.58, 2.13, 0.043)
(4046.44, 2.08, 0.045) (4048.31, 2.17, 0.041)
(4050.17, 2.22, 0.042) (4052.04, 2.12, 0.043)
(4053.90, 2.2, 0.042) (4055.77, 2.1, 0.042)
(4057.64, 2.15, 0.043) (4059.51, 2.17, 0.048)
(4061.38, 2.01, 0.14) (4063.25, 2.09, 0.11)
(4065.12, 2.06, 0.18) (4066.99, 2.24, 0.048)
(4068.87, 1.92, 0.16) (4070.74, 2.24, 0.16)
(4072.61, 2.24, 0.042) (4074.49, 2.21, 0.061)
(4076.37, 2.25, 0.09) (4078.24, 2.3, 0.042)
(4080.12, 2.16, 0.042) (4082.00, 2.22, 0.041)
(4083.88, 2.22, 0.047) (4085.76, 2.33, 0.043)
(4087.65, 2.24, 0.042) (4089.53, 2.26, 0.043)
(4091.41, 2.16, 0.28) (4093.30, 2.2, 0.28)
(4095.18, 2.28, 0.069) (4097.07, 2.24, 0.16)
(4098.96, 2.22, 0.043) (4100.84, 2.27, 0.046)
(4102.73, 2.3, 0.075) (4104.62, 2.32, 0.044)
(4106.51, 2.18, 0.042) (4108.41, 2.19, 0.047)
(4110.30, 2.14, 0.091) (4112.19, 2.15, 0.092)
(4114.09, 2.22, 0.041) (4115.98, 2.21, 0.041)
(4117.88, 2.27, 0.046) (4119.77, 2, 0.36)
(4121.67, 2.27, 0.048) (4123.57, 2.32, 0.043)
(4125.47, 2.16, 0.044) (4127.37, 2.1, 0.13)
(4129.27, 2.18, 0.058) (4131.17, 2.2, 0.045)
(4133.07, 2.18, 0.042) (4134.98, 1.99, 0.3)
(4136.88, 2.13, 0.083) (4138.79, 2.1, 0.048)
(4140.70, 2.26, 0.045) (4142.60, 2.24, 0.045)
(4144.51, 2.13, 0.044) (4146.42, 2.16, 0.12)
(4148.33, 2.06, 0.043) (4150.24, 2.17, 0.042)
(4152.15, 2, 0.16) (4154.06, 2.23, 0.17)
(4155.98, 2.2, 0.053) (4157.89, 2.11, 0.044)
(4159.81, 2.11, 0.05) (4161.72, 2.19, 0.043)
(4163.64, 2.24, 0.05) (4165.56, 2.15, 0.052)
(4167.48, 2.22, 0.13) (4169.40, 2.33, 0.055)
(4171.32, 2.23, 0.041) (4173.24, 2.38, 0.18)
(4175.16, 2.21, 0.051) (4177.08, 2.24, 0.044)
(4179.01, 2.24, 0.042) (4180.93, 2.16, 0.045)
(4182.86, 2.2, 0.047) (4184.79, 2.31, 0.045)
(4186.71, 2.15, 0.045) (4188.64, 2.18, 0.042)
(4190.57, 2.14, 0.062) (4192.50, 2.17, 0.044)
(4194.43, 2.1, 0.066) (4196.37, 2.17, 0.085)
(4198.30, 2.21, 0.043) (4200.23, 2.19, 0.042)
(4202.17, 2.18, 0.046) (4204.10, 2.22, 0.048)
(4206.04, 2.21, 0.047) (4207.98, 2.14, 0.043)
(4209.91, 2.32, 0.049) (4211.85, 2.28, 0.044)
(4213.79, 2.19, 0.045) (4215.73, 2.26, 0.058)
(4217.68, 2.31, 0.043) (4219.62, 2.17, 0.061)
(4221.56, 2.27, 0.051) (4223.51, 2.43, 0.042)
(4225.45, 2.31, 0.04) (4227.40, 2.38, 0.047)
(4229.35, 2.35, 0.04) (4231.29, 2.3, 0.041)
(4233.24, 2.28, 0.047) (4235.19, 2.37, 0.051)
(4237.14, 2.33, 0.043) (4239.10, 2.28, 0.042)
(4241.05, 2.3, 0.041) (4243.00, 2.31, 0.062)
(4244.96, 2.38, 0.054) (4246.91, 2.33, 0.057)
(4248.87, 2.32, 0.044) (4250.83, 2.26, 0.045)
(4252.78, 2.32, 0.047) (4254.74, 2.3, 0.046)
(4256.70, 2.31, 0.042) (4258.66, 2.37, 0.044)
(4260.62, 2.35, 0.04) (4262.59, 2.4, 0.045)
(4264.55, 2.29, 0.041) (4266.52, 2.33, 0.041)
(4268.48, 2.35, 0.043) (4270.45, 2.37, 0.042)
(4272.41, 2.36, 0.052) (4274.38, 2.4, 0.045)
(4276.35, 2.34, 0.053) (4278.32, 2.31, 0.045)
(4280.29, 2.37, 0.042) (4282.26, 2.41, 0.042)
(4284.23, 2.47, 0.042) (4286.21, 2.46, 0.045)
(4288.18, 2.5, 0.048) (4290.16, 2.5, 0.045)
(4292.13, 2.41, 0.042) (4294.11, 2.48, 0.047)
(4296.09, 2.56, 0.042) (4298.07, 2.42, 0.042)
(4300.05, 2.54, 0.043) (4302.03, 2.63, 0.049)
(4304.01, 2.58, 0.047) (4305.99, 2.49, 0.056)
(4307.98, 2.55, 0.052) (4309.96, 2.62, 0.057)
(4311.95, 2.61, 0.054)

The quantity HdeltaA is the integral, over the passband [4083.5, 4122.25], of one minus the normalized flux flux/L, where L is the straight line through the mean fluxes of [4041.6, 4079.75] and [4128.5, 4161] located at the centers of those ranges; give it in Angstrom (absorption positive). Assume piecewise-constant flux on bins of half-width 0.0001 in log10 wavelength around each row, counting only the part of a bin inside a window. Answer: -1.3 Angstrom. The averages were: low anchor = 2.15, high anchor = 2.14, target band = 2.22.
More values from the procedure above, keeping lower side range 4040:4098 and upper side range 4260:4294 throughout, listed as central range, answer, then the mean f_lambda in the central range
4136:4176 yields 1.5 Angstrom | 2.18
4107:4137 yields 0.8 Angstrom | 2.17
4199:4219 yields 0.8 Angstrom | 2.23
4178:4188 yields 0.4 Angstrom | 2.21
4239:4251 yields 0.2 Angstrom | 2.32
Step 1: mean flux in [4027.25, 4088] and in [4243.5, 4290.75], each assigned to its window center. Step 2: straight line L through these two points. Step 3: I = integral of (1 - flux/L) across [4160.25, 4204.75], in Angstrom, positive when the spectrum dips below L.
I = 1.4 Angstrom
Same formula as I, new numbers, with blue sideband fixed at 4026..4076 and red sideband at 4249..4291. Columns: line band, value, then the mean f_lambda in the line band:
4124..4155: 1.2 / 2.15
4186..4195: 0.5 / 2.15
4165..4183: 0.2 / 2.24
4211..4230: 0.2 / 2.29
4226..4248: 0.1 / 2.33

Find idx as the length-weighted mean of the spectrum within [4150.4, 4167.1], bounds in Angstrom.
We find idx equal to 2.16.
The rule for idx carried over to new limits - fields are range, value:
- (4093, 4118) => 2.23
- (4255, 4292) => 2.38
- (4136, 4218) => 2.19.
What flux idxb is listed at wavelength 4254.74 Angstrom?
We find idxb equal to 2.3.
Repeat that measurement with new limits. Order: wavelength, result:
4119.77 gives 2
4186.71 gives 2.15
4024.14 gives 2.14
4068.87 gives 1.92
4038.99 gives 2.12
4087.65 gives 2.24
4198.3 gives 2.21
